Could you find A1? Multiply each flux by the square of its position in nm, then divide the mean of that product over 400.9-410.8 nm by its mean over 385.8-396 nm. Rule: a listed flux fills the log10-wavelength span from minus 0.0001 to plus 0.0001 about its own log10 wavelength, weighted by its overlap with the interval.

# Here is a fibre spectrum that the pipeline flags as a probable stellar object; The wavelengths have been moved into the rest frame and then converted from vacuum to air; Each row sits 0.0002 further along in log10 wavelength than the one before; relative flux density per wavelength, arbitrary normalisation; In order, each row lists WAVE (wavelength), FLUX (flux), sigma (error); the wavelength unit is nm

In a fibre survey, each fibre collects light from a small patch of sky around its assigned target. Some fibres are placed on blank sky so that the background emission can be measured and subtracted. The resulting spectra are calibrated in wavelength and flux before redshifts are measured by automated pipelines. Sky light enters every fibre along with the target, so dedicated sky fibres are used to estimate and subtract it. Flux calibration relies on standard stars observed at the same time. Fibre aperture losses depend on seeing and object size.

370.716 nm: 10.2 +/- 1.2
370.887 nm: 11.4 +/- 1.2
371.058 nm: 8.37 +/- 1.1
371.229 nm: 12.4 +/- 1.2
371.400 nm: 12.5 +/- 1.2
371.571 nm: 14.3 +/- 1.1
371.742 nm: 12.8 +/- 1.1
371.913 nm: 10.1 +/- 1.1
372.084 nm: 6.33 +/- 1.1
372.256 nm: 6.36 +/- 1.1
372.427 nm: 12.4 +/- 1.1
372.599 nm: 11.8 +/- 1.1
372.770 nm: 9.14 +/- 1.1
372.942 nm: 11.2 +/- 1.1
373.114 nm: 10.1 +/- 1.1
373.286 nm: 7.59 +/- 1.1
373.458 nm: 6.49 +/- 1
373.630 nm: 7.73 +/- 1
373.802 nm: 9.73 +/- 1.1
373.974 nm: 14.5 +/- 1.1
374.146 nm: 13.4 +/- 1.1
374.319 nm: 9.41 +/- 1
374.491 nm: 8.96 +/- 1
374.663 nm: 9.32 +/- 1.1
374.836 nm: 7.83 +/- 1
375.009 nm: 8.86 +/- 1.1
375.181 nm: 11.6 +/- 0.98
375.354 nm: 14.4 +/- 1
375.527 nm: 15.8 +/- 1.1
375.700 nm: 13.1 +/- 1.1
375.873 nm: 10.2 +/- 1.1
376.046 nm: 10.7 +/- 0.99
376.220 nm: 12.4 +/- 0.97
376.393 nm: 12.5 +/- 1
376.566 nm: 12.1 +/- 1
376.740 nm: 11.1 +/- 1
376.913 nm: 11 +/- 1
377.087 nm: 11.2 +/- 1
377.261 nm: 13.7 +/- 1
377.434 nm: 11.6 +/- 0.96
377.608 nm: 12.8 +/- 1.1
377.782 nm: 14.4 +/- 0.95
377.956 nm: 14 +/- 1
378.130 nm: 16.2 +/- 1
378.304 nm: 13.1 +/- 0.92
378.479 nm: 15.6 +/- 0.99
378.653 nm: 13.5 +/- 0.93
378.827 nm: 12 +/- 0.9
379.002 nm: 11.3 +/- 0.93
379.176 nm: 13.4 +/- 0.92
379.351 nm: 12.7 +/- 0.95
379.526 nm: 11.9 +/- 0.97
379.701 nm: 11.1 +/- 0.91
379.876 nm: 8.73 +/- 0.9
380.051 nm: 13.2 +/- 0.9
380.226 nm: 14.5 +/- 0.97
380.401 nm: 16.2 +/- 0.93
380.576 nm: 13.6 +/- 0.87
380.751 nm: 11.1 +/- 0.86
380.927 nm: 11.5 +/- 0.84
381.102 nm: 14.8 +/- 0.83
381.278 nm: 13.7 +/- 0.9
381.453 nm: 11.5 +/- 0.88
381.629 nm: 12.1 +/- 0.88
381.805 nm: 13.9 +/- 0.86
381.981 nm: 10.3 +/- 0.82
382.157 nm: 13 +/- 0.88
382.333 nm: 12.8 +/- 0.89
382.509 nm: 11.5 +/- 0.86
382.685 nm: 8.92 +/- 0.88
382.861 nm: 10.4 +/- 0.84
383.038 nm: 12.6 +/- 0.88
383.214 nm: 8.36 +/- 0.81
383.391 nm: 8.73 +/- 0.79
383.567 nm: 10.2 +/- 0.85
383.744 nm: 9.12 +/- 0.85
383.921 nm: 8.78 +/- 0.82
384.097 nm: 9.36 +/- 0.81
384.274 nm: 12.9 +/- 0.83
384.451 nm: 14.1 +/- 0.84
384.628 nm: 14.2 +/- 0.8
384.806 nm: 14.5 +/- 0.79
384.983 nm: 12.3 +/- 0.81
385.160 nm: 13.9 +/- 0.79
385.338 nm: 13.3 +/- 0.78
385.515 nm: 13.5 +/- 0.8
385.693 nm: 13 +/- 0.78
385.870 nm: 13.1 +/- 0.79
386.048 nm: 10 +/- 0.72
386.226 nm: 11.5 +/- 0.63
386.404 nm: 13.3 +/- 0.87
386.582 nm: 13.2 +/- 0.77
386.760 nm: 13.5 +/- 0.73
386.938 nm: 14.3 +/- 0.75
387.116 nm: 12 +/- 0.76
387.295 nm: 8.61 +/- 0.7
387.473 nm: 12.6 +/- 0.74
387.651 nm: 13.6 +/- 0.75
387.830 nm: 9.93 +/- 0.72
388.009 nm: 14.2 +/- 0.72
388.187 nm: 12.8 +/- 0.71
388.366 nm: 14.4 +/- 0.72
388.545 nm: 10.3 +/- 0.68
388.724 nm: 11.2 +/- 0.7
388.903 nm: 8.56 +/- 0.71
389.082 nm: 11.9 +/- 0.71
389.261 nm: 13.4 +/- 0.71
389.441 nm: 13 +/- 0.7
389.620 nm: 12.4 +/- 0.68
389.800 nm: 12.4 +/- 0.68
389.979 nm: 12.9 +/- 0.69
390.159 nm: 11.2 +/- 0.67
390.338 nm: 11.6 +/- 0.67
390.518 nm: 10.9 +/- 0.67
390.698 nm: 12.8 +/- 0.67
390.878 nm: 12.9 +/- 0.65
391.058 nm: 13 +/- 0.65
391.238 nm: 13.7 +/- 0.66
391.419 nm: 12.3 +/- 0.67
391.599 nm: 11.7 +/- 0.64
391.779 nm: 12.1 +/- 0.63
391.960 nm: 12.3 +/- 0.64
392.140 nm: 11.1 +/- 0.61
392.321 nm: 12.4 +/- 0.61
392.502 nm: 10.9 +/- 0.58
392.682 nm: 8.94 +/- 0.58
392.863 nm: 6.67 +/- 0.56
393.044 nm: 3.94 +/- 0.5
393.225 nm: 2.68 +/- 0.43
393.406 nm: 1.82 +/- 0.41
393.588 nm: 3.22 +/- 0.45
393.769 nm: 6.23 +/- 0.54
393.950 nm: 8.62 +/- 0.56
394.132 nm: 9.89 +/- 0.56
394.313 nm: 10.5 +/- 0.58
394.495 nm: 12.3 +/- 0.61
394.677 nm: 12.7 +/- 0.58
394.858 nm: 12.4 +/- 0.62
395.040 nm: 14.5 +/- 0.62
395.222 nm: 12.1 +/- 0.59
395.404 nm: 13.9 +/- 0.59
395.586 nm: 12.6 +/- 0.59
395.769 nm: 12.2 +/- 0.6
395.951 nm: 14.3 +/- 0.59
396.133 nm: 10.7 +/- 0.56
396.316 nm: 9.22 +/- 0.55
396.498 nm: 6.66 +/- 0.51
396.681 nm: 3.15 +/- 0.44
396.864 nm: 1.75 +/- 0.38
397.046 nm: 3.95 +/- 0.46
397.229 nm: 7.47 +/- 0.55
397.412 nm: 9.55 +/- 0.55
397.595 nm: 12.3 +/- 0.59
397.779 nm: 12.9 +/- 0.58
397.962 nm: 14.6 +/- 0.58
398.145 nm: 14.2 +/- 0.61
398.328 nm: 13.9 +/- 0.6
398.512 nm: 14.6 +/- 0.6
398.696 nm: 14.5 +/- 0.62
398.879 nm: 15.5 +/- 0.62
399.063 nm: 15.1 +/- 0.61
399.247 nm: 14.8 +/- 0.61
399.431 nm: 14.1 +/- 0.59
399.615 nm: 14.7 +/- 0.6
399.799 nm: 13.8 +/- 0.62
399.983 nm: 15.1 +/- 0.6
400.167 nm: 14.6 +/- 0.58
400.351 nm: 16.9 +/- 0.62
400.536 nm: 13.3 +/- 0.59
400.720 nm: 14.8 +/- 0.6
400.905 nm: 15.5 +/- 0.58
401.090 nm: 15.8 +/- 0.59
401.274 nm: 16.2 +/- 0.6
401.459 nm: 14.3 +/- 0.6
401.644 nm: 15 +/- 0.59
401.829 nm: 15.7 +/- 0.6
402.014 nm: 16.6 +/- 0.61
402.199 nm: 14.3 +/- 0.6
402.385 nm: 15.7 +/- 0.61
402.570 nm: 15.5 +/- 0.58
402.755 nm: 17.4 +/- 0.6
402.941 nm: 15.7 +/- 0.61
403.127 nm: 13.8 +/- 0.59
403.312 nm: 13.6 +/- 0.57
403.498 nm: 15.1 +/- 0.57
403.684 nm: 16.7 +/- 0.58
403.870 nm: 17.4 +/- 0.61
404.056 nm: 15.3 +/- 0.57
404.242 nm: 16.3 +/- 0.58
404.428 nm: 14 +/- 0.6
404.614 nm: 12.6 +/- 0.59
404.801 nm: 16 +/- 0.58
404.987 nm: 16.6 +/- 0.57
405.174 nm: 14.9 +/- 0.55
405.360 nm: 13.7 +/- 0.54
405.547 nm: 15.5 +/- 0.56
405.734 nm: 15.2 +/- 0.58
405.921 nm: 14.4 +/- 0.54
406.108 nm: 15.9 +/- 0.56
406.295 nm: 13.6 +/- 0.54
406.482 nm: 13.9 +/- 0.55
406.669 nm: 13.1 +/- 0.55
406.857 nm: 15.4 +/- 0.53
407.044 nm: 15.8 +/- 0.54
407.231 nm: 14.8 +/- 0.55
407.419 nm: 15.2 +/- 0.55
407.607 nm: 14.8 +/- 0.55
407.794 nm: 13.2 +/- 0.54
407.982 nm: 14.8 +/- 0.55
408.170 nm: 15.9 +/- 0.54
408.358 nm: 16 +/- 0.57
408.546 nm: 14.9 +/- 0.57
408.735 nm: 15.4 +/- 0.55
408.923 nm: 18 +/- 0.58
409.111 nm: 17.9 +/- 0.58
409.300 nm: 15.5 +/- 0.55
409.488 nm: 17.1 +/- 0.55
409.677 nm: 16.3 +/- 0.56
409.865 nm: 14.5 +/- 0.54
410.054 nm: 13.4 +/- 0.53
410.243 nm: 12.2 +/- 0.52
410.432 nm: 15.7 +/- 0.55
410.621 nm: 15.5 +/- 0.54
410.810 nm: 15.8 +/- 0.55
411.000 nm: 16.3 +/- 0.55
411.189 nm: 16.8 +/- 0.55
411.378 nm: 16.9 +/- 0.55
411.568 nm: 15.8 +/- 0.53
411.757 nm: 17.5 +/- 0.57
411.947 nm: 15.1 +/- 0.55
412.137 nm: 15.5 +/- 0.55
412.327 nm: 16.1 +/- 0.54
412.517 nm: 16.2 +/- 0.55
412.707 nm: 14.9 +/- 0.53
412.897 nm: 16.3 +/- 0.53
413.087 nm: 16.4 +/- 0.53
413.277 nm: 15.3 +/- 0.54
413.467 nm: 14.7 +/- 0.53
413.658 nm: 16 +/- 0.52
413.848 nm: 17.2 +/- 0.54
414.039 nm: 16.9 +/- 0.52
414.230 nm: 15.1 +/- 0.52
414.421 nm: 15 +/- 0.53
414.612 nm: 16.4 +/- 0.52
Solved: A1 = 1.46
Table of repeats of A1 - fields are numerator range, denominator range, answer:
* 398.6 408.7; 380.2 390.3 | 1.36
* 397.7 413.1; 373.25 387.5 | 1.45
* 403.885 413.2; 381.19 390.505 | 1.44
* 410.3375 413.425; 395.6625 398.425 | 1.75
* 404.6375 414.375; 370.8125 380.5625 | 1.58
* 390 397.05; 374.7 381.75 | 0.86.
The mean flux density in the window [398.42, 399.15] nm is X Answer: 14.9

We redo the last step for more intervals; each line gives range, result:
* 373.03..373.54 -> 8.06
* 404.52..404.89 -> 14.3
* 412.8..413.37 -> 16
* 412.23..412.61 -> 16.1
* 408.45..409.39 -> 16.3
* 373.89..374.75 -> 11.1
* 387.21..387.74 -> 11.6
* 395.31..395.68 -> 13.2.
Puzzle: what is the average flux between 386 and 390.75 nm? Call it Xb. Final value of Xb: 12.1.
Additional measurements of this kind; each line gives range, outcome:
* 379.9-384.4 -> 11.7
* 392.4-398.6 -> 9.58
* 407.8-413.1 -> 15.8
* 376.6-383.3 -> 12.5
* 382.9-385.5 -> 11.6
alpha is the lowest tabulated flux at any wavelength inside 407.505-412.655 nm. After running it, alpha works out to 12.2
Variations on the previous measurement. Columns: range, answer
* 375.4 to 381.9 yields 8.73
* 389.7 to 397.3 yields 1.75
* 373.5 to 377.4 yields 7.73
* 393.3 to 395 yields 1.82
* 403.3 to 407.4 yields 12.6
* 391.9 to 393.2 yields 3.94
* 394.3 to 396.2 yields 10.5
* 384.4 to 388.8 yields 8.61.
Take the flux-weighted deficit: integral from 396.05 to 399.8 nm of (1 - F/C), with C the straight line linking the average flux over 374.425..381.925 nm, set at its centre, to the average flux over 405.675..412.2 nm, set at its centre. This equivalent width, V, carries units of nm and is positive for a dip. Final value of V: 0.806 nm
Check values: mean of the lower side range 12.4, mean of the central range 11.3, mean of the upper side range 15.4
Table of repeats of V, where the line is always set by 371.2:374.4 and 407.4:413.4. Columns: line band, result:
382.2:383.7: 0.170 nm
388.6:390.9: 0.161 nm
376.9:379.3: -0.440 nm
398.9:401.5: -0.131 nm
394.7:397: 0.570 nm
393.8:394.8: 0.211 nm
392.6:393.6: 0.651 nm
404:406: -0.006 nm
